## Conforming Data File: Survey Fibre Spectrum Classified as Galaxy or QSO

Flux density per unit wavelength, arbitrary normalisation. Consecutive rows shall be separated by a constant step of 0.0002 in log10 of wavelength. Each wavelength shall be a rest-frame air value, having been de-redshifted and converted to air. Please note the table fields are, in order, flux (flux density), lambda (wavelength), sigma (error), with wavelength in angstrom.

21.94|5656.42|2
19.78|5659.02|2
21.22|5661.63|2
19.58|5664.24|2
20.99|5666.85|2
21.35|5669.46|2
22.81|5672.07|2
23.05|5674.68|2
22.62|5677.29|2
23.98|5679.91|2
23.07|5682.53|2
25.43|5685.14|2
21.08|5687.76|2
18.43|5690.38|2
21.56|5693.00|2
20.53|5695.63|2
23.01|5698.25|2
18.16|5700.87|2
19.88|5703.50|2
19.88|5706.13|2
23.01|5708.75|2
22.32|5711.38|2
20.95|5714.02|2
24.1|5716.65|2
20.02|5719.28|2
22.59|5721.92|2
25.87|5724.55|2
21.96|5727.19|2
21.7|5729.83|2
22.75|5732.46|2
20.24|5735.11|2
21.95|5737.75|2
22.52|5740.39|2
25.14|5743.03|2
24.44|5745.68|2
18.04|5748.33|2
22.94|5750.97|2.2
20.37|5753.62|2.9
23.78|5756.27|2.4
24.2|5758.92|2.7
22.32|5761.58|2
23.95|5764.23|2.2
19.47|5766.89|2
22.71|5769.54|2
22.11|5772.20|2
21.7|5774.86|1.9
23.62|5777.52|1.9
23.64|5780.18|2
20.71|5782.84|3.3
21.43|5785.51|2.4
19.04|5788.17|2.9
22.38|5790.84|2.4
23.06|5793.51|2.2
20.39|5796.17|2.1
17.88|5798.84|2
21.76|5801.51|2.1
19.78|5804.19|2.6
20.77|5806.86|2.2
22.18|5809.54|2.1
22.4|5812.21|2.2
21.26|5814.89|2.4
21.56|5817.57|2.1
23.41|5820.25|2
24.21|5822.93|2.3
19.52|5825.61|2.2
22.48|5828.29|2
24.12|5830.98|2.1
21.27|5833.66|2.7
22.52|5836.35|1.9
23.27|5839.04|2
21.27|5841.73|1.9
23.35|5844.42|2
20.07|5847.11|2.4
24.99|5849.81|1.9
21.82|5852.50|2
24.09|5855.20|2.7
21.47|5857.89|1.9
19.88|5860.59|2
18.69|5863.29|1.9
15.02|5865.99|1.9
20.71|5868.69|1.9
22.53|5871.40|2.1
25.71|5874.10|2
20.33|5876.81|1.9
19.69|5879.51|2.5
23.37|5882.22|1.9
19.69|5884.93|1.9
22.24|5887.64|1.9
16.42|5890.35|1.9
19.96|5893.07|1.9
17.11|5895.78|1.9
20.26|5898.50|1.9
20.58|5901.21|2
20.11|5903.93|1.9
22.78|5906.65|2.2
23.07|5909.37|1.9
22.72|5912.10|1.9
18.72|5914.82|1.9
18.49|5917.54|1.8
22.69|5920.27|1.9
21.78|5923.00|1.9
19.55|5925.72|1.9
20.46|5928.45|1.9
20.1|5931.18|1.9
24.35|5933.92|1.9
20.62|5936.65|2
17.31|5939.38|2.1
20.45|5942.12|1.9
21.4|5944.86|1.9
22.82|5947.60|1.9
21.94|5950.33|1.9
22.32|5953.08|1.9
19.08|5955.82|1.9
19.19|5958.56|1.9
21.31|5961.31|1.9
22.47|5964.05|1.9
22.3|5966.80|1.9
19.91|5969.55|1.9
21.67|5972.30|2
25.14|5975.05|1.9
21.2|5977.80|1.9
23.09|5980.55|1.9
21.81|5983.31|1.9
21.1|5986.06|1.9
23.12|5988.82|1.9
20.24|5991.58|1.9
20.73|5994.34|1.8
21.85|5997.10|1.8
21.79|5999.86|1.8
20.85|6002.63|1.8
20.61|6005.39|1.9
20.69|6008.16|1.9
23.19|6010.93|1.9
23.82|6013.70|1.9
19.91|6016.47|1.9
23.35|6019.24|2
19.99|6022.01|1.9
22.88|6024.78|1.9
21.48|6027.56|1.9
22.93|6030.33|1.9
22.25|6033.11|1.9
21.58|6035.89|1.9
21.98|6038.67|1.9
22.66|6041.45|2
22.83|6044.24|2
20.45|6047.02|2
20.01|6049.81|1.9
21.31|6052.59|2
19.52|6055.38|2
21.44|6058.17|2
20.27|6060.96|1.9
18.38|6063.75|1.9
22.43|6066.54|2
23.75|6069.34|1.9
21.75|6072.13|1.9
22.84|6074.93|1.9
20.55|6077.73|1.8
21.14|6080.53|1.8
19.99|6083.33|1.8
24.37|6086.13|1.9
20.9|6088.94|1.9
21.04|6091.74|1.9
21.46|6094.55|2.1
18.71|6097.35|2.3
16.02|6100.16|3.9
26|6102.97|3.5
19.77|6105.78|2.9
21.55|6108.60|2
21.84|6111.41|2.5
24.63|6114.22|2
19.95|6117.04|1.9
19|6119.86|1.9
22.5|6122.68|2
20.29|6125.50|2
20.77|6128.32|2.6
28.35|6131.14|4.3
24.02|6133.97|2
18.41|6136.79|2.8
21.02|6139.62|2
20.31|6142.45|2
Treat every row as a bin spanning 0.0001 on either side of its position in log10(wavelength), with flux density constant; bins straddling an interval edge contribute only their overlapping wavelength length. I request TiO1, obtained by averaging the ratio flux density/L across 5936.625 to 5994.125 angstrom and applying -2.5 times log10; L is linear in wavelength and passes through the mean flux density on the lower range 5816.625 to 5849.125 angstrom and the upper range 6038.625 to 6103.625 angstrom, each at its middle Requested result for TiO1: 0.02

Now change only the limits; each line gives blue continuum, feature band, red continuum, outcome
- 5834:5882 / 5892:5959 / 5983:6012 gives 0.04 mag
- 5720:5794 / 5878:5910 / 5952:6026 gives 0.08 mag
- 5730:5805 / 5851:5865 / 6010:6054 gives 0.04 mag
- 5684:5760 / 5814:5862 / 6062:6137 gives -0.02 mag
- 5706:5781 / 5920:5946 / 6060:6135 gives 0.06 mag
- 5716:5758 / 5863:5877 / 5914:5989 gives 0.05 mag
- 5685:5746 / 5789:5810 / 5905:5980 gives 0.04 mag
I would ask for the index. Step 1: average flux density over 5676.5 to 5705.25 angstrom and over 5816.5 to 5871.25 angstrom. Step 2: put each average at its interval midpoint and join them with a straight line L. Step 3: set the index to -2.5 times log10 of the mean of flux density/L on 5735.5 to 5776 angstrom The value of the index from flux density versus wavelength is -0.04 mag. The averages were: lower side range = 21.6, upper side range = 21.7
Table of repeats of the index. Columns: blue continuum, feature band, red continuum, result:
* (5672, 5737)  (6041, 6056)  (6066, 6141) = 0.03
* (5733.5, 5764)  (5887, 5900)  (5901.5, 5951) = 0.12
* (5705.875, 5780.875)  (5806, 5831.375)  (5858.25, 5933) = -0.03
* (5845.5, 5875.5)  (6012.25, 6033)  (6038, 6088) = -0.03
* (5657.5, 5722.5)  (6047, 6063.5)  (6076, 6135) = 0.06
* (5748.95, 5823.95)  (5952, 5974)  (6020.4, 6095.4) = 0.03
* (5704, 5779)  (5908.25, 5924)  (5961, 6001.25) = 0.04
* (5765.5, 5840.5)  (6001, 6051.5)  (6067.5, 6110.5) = -0.02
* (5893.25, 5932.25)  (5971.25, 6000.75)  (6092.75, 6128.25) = -0.06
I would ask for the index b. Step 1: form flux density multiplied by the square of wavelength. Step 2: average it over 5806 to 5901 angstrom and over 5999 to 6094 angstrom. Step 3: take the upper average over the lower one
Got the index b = 1.08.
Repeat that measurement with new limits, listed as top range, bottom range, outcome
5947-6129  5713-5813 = 1.07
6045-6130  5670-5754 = 1.09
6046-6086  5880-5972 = 1.06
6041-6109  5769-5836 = 1.07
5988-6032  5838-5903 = 1.09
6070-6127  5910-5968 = 1.07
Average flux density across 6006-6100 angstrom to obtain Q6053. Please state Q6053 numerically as 21.4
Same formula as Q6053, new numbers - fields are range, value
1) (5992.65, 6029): 21.6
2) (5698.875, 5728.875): 21.7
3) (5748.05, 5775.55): 22.1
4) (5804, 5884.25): 21.7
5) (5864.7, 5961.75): 20.7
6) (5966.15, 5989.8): 22.1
